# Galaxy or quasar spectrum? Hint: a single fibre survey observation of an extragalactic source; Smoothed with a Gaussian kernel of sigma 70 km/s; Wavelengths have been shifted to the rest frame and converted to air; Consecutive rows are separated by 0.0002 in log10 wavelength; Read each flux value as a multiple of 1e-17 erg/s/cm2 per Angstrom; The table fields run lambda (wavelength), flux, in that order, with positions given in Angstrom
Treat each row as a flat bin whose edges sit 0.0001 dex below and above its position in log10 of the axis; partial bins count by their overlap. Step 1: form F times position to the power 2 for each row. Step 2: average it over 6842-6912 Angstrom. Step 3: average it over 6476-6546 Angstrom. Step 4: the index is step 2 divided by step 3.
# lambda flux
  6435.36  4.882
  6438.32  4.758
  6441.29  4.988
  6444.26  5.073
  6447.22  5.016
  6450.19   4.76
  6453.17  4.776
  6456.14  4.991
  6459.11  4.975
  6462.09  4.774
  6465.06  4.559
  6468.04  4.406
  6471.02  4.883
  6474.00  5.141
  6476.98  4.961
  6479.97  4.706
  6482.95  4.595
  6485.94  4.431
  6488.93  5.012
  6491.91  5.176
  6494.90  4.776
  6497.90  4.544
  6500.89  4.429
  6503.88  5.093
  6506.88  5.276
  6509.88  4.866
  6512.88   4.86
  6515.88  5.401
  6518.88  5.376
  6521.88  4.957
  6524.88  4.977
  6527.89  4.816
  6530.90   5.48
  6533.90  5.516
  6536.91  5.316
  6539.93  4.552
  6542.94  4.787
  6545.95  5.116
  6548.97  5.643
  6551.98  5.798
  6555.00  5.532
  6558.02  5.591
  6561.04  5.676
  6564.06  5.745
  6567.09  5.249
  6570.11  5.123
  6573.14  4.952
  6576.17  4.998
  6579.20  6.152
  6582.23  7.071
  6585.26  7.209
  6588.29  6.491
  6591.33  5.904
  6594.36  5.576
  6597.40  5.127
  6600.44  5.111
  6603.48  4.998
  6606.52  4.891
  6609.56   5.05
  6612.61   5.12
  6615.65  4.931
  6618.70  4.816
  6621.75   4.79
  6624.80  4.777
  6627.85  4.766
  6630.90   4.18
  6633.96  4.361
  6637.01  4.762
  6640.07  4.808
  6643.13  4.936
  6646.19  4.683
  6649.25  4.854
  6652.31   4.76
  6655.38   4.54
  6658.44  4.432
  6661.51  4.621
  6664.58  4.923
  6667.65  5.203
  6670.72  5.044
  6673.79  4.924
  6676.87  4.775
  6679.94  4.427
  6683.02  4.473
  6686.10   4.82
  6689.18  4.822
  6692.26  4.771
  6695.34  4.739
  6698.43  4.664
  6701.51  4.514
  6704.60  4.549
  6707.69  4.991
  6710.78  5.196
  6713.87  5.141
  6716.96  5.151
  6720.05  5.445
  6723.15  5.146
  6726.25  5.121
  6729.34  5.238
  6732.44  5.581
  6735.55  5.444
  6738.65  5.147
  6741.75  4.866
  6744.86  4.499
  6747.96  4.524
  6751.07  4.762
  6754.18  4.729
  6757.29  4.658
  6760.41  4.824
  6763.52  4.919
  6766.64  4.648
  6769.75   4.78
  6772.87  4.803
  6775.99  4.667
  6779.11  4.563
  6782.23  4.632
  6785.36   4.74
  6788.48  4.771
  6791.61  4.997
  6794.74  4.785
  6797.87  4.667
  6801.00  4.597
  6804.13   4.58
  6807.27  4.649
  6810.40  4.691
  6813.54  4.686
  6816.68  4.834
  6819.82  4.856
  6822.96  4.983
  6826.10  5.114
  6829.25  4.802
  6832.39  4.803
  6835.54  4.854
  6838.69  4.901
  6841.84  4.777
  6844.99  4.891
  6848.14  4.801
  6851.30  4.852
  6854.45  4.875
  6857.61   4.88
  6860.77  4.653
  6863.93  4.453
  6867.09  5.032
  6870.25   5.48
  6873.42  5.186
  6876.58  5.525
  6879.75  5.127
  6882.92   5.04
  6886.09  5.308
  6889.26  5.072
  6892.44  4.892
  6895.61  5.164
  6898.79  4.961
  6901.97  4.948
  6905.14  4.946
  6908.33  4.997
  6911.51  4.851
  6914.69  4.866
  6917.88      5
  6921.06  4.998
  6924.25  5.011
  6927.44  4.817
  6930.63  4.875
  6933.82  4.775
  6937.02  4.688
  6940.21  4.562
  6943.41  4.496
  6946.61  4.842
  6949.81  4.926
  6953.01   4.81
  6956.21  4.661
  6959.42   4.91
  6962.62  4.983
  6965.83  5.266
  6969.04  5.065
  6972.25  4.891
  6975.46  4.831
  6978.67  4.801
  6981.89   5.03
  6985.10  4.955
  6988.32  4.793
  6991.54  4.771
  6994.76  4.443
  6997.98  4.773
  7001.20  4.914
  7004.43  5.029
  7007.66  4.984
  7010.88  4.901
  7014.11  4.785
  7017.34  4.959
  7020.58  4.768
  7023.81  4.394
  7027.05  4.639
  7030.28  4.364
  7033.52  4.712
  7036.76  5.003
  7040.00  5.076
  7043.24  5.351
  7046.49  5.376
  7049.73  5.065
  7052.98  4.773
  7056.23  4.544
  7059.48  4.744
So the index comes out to 1.12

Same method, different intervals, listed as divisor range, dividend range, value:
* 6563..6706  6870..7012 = 1.07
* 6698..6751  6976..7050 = 1.05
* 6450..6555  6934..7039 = 1.12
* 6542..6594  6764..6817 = 0.88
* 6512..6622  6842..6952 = 1.01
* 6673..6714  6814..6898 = 1.10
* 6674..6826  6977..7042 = 1.07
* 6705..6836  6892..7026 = 1.05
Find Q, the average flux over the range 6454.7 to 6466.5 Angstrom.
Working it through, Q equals 4.83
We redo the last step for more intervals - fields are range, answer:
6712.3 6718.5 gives 5.15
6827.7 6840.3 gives 4.84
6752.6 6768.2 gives 4.76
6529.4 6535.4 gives 5.51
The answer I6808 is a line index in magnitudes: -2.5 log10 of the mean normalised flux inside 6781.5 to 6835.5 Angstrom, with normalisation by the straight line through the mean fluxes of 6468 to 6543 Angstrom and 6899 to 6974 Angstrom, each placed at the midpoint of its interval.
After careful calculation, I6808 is 0.03 mag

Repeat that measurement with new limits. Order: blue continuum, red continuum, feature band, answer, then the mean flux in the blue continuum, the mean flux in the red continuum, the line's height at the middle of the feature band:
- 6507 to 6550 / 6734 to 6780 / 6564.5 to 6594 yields -0.17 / 5.12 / 4.79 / 5.05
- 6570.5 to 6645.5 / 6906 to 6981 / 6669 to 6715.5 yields 0.08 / 5.23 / 4.87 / 5.14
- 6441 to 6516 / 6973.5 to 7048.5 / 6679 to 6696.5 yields 0.04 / 4.85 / 4.86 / 4.85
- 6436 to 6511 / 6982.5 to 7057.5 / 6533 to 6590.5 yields -0.16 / 4.84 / 4.85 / 4.84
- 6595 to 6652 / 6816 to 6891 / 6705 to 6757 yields -0.03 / 4.84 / 4.96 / 4.9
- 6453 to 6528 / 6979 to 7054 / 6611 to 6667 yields 0.03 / 4.88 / 4.86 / 4.87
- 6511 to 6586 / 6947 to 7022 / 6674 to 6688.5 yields 0.13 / 5.42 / 4.88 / 5.25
